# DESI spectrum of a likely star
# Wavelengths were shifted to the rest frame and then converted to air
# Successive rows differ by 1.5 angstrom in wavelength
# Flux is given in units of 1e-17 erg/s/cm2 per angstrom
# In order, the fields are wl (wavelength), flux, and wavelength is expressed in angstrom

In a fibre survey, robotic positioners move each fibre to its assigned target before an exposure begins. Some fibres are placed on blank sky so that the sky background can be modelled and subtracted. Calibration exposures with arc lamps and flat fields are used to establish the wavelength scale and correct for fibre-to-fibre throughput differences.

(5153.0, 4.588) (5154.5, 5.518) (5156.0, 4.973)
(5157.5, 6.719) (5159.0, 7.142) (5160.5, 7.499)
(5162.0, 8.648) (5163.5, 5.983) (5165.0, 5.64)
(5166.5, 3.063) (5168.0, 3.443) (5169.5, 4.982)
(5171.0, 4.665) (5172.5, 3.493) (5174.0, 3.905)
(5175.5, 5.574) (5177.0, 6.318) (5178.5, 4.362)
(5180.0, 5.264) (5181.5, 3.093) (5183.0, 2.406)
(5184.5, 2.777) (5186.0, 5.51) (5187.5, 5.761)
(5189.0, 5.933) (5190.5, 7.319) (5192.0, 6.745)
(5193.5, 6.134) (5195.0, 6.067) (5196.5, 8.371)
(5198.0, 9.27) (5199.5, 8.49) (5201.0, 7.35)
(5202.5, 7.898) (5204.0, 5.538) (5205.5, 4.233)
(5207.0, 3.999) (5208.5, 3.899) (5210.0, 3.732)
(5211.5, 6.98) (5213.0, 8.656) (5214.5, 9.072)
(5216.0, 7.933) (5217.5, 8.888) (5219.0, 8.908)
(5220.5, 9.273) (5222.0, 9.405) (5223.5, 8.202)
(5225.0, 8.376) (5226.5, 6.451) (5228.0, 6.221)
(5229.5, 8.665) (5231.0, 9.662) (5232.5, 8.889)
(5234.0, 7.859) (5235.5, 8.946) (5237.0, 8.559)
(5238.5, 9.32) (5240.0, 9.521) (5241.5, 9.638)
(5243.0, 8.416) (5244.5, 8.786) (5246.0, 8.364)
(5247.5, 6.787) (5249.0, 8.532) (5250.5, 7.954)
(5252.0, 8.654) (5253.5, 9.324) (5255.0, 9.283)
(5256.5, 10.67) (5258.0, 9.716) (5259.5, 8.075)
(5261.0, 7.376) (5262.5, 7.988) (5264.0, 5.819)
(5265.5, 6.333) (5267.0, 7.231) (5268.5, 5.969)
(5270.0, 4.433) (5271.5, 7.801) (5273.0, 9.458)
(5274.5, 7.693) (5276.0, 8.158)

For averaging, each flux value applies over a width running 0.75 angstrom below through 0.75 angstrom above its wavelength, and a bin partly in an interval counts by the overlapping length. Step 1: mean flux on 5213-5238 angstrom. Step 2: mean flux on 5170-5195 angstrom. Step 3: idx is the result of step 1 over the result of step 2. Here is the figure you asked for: 1.70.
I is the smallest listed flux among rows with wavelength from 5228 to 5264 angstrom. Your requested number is 5.819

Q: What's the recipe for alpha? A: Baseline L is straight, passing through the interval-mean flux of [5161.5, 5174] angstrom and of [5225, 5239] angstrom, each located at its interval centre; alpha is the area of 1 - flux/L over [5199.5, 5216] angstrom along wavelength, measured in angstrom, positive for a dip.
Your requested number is 1.6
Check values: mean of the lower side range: 4.85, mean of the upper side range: 8.27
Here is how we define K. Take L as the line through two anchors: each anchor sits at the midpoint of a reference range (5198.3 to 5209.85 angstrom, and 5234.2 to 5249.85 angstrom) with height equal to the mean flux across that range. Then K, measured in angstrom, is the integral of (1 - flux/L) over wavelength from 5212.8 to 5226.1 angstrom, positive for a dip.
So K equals -3.2 angstrom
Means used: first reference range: 5.93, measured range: 8.69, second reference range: 8.65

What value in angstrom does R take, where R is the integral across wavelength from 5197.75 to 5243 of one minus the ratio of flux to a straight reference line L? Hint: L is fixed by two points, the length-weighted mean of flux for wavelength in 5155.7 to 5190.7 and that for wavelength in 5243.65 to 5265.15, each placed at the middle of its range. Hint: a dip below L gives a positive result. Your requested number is -4.89 angstrom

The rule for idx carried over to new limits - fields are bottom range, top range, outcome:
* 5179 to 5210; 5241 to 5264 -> 1.49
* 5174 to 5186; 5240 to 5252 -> 1.96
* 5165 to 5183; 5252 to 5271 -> 1.78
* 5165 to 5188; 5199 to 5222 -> 1.63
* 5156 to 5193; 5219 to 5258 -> 1.65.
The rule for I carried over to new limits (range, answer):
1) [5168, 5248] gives 2.406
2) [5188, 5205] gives 5.538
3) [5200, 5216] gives 3.732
